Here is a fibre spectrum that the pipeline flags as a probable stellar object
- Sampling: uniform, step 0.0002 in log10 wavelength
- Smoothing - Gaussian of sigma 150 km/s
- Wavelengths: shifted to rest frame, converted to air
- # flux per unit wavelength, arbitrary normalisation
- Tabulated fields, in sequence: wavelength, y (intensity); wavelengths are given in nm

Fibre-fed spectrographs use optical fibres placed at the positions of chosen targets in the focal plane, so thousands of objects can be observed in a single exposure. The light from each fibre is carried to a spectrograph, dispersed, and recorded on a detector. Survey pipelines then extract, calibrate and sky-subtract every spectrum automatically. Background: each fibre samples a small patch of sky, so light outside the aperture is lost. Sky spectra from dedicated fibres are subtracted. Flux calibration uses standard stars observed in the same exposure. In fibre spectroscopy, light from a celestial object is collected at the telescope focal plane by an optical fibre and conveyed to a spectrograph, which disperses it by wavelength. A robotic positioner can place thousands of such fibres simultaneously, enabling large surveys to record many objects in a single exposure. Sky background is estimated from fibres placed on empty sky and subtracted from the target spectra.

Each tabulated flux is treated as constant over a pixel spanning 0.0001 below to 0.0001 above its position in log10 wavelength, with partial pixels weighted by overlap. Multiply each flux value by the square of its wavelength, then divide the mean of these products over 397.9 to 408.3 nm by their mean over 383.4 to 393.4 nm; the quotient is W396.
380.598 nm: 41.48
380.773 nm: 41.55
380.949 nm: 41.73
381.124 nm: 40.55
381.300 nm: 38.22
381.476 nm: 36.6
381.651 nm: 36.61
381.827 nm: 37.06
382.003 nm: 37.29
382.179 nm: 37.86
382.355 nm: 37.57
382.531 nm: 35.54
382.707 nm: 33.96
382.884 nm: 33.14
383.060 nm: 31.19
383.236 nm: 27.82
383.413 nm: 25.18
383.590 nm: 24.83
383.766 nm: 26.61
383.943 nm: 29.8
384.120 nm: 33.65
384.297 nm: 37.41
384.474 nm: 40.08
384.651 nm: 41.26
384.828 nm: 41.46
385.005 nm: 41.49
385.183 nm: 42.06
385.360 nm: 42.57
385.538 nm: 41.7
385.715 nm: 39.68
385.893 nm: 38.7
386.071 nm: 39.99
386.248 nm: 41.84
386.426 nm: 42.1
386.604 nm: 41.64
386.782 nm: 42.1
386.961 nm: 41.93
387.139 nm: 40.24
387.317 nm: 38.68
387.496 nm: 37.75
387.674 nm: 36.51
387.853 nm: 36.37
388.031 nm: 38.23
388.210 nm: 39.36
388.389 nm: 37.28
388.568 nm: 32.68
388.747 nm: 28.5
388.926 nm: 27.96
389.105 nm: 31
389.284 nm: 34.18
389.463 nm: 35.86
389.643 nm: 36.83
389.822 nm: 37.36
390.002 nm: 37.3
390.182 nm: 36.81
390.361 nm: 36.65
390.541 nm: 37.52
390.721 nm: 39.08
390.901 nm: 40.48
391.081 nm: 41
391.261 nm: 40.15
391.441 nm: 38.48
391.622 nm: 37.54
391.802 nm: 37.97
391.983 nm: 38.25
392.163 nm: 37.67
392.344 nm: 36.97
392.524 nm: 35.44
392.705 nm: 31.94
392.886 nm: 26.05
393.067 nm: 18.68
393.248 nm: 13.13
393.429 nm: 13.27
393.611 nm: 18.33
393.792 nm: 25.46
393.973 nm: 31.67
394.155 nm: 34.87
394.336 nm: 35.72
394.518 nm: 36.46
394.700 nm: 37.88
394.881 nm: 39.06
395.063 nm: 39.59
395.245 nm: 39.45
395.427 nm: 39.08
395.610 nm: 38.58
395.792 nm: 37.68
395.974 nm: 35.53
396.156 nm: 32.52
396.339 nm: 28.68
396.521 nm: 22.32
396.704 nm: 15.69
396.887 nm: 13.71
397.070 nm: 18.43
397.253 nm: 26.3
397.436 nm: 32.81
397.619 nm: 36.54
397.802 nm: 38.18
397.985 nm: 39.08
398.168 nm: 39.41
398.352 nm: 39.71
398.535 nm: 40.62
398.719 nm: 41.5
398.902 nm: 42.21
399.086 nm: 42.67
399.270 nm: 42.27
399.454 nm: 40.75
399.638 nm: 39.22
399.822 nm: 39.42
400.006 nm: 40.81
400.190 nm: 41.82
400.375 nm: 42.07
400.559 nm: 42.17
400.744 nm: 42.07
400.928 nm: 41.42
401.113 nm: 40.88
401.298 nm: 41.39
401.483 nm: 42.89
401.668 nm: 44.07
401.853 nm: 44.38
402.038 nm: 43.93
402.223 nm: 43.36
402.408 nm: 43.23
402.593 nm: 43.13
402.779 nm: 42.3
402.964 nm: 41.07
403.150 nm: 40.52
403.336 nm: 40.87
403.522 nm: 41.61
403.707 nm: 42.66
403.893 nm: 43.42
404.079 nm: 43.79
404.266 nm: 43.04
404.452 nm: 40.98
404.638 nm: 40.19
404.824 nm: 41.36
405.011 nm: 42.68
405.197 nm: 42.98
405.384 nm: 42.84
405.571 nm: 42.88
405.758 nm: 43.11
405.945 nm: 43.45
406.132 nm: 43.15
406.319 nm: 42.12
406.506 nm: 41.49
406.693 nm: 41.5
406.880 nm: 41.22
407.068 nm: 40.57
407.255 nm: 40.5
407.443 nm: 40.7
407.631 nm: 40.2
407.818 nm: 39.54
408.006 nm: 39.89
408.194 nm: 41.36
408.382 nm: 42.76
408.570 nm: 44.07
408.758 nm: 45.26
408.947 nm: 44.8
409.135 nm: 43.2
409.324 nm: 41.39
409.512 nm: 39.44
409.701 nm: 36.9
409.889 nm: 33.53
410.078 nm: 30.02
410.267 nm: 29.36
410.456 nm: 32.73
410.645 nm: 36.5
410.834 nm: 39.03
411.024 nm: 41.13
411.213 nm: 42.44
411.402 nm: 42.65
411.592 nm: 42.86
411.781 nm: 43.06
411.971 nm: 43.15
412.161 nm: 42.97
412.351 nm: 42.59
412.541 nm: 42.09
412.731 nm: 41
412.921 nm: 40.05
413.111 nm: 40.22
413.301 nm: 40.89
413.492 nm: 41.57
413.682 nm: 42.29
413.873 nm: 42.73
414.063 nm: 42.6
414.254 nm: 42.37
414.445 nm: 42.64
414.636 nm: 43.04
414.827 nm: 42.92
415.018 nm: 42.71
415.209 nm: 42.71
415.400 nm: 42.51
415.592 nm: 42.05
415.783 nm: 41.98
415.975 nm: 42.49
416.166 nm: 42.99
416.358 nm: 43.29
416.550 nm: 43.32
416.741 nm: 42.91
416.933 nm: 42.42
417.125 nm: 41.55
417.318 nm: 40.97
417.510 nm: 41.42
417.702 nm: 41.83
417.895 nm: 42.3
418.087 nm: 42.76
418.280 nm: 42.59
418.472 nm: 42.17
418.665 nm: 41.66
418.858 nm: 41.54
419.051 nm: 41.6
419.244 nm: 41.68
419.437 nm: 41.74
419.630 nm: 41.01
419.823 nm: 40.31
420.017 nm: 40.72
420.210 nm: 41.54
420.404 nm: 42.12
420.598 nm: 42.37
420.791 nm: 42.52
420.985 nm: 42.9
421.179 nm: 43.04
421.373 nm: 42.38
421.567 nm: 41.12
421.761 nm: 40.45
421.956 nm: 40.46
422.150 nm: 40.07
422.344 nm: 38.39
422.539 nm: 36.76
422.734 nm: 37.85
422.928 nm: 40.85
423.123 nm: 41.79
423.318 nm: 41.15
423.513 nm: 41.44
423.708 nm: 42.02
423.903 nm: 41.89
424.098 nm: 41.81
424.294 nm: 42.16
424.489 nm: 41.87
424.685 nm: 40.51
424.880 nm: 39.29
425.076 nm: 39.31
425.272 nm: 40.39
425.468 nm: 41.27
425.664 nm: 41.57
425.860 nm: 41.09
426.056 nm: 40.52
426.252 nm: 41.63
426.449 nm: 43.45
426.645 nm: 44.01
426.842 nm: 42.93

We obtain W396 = 1.25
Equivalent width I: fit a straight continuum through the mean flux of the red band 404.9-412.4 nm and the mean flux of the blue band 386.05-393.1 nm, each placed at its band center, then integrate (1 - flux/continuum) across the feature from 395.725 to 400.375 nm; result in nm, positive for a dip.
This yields 0.45 nm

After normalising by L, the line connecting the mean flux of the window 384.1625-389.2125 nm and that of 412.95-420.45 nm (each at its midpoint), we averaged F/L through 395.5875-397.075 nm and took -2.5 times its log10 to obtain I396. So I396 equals 0.42 mag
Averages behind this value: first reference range 38.5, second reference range 42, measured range 27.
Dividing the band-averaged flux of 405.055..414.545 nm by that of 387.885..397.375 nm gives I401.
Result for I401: 1.25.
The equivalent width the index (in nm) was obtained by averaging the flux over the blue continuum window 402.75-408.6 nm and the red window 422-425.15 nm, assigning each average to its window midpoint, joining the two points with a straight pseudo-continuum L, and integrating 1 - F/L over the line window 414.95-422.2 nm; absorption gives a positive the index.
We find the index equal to -0.20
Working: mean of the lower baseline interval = 41.8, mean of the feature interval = 42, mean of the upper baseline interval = 40.5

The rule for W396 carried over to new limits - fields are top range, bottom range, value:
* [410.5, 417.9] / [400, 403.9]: 1.05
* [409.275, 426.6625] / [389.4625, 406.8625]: 1.21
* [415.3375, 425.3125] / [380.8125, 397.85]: 1.39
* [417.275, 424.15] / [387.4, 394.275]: 1.43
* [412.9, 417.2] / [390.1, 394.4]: 1.46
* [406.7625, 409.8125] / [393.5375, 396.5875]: 1.30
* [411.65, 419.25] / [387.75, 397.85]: 1.44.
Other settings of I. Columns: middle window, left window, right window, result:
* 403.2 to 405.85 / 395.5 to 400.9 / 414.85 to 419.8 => -0.311 nm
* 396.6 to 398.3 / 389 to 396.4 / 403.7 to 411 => 0.337 nm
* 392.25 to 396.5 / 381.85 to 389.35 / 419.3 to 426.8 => 0.693 nm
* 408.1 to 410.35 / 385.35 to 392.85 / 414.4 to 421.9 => 0.072 nm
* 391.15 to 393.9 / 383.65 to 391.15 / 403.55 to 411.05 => 0.598 nm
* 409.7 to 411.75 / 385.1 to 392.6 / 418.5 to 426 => 0.143 nm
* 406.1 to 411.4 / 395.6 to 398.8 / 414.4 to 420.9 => -0.309 nm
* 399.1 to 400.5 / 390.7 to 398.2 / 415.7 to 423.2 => -0.279 nm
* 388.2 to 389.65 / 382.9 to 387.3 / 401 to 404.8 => 0.193 nm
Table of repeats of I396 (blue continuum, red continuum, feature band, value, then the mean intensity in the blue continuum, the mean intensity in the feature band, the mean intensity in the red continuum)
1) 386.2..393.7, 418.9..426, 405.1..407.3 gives -0.11 mag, 35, 42.2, 41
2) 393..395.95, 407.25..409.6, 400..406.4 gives -0.12 mag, 31.4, 42.4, 41.8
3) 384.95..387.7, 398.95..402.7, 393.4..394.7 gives 0.37 mag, 40.6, 29.4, 42.1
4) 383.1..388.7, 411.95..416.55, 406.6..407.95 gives 0.01 mag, 37.3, 40.6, 42.2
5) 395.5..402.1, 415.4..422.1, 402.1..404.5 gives -0.11 mag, 37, 42.4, 41.9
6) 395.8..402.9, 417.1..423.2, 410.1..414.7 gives -0.02 mag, 37.6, 40.6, 41.3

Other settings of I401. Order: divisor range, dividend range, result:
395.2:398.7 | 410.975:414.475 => 1.30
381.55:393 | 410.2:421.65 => 1.14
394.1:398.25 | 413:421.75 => 1.28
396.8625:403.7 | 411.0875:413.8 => 1.06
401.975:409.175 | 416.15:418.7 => 1.00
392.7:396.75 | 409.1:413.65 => 1.31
